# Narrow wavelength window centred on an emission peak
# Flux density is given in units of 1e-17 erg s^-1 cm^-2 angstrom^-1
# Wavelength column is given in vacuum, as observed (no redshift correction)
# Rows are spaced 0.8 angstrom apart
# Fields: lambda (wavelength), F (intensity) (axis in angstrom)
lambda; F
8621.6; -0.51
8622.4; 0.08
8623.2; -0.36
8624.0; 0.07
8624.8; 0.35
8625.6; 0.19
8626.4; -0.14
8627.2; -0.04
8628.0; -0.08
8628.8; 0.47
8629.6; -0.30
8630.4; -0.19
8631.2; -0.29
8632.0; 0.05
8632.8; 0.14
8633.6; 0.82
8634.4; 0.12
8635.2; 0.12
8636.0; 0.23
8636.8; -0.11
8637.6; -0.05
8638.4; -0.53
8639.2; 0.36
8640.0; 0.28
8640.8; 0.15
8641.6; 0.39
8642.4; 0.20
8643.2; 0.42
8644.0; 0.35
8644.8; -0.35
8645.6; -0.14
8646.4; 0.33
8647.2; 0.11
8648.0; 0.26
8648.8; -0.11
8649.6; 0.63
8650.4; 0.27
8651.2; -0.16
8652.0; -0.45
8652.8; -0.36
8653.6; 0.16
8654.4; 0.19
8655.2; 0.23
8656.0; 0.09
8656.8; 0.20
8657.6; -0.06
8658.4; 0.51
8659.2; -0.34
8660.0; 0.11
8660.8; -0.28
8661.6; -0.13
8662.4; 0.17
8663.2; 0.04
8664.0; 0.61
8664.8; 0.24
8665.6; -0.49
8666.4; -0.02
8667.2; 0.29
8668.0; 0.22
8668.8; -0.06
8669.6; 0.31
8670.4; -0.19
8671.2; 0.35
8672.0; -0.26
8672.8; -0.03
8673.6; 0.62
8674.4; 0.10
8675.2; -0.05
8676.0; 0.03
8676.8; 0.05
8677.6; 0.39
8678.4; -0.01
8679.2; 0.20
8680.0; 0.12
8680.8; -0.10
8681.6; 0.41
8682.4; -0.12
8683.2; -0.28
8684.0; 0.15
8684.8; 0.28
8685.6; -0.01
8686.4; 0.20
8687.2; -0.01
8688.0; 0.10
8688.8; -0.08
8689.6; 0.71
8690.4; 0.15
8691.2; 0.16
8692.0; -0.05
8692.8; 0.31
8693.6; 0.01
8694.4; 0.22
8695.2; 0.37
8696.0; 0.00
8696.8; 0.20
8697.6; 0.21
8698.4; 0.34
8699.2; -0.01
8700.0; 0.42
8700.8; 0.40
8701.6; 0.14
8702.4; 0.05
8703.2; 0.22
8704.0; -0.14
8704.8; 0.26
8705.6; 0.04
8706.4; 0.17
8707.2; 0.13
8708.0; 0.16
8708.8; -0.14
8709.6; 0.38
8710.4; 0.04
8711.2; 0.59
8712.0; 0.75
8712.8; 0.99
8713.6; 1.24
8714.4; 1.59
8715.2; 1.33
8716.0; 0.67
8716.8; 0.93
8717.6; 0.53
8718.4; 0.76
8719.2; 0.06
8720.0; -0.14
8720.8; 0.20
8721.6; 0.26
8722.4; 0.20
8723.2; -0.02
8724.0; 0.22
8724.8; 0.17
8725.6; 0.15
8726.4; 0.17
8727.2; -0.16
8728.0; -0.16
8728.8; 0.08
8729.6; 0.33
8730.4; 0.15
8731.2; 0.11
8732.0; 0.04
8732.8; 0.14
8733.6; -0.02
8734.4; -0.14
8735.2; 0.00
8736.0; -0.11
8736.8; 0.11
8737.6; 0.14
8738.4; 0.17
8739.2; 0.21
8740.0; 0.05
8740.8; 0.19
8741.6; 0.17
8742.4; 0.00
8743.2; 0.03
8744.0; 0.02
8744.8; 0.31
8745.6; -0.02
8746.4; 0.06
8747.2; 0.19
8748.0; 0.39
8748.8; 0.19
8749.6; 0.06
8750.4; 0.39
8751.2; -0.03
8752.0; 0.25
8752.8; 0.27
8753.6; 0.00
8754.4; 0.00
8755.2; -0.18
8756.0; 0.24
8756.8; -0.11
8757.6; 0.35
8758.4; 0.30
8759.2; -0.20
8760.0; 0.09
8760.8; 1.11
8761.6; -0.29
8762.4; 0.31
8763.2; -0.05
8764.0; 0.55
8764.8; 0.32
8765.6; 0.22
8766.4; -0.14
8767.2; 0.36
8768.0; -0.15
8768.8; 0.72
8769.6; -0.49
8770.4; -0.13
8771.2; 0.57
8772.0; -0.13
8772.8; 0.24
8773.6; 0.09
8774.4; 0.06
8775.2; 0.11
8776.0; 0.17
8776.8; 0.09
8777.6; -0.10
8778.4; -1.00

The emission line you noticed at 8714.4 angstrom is H-beta 4861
